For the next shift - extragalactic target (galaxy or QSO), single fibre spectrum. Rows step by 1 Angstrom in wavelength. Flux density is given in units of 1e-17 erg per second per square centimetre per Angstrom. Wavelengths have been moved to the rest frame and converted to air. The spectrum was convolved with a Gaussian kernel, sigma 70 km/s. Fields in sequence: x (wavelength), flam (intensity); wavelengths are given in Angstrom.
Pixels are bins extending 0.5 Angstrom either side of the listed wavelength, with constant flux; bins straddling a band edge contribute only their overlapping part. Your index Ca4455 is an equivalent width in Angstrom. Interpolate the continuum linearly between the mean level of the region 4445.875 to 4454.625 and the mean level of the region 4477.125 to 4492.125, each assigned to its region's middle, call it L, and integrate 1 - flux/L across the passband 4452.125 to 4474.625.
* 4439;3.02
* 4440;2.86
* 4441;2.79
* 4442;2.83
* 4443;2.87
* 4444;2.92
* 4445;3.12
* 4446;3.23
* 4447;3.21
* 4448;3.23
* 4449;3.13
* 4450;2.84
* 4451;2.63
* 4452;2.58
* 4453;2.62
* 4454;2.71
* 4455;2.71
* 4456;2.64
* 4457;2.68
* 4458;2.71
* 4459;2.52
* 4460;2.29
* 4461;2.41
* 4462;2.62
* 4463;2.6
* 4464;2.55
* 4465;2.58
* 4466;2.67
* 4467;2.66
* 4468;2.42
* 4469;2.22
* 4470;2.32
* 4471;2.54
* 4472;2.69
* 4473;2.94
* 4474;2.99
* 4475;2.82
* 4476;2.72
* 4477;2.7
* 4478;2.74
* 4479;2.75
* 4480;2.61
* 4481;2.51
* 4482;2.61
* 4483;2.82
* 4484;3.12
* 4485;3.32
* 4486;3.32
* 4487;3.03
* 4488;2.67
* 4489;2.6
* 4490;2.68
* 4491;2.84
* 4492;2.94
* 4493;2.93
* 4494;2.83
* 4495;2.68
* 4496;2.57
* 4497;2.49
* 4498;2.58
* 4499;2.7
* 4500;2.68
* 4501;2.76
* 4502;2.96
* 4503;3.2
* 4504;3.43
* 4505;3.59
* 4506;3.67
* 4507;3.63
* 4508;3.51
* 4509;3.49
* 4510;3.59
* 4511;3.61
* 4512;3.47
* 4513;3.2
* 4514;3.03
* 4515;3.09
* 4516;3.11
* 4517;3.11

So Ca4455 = 2.1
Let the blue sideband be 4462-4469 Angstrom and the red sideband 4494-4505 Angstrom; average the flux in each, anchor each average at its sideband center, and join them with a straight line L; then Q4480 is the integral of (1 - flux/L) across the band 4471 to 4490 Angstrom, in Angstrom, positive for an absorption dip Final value -1.0 Angstrom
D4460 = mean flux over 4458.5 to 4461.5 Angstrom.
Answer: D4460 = 2.41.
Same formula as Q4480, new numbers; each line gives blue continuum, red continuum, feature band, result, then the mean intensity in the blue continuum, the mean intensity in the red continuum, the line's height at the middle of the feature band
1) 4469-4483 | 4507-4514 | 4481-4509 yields 1.2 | 2.68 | 3.46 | 3.11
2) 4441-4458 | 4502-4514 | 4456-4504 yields 6.8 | 2.86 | 3.45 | 3.17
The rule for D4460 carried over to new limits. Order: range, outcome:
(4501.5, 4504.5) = 3.2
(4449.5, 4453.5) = 2.67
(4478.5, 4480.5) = 2.68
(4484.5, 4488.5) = 3.08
